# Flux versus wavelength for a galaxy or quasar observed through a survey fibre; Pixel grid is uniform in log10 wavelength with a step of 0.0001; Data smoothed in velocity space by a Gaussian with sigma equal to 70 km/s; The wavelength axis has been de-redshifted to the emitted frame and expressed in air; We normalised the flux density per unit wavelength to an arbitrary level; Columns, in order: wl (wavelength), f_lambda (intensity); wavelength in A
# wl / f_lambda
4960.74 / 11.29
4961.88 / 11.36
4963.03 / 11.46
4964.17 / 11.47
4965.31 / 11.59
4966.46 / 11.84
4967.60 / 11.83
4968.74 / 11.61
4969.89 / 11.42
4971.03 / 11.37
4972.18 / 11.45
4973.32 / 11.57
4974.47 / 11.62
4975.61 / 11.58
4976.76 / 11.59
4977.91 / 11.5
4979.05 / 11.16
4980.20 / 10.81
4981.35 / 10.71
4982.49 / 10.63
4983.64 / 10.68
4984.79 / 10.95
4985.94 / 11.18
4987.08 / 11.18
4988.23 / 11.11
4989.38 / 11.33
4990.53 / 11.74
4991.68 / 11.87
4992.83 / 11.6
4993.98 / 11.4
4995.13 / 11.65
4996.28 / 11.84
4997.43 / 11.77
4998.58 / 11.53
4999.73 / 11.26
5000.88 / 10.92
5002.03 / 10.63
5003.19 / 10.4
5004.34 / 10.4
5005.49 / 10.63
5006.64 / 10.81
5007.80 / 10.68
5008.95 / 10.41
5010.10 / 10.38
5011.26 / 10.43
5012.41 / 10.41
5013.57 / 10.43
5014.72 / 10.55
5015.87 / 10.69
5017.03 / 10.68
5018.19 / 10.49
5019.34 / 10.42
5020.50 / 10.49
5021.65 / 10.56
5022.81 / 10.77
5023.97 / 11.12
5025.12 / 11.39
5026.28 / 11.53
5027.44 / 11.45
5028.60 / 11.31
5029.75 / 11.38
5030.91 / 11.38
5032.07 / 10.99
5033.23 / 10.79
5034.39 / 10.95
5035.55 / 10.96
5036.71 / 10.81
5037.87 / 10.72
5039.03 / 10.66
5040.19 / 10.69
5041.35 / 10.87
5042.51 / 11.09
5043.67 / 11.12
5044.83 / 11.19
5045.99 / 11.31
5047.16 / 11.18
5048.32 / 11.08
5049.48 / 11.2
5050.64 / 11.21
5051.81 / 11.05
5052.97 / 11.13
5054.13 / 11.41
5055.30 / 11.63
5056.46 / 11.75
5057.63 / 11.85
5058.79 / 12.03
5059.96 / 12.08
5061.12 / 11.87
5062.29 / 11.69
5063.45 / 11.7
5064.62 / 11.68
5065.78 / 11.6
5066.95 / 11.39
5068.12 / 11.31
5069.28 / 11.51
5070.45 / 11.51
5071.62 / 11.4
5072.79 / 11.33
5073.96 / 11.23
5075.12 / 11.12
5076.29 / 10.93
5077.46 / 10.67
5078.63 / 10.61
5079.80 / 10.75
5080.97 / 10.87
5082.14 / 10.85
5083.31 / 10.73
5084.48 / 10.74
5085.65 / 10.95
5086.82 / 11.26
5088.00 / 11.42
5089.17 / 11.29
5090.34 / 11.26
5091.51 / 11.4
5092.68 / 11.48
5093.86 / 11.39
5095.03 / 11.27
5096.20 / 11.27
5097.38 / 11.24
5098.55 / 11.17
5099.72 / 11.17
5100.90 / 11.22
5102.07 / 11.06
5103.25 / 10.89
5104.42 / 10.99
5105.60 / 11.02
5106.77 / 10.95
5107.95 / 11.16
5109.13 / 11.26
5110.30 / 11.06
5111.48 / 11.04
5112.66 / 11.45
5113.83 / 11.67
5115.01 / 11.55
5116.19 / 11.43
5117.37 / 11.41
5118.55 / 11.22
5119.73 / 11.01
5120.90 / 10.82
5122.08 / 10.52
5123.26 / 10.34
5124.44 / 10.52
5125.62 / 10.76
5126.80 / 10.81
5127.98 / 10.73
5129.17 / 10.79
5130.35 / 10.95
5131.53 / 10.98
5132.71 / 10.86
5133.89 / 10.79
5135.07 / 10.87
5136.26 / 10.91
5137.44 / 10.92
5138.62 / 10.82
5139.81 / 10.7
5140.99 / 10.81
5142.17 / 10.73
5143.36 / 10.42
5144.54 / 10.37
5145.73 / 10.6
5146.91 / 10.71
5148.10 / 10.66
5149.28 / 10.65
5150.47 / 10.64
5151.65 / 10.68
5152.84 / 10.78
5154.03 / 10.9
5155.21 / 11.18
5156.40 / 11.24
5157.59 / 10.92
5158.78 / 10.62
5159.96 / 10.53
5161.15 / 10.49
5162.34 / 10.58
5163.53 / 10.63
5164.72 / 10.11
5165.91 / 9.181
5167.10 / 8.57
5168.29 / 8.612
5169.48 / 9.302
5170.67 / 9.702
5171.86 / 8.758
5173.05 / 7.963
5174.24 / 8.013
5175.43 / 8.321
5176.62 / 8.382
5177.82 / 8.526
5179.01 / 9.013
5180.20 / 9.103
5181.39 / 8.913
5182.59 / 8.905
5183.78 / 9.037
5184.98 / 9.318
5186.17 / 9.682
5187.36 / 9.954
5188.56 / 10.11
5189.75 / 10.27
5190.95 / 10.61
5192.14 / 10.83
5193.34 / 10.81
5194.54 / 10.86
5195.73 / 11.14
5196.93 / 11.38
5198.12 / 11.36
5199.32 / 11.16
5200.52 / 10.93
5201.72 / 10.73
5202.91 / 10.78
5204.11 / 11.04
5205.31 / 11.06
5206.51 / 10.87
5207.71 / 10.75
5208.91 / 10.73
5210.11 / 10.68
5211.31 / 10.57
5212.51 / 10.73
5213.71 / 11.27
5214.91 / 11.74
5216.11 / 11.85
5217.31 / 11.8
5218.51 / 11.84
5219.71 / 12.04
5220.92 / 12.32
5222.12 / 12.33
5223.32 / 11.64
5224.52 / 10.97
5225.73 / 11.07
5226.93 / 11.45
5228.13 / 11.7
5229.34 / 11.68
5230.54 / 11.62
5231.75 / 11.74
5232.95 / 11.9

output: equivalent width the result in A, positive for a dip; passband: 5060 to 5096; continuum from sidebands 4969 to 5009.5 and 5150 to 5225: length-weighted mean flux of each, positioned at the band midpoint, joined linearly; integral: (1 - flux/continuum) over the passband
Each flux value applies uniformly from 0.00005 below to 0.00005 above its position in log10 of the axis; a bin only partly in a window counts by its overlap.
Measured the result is -1.4 A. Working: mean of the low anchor 11.2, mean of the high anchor 10.4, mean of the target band 11.3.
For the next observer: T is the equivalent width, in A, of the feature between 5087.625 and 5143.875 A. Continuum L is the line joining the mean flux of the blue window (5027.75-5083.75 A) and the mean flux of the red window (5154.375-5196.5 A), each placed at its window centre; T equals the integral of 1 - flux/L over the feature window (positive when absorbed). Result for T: -3.0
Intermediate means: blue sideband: 11.2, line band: 11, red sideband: 9.73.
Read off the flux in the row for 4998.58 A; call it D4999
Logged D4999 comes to 11.53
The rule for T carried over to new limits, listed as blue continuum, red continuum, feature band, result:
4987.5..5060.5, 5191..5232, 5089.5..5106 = -0.1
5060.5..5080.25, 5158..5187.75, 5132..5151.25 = -1.6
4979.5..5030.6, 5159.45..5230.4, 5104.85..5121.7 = -0.9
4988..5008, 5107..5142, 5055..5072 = -0.9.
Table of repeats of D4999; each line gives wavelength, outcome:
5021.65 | 10.56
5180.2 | 9.103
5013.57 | 10.43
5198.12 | 11.36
